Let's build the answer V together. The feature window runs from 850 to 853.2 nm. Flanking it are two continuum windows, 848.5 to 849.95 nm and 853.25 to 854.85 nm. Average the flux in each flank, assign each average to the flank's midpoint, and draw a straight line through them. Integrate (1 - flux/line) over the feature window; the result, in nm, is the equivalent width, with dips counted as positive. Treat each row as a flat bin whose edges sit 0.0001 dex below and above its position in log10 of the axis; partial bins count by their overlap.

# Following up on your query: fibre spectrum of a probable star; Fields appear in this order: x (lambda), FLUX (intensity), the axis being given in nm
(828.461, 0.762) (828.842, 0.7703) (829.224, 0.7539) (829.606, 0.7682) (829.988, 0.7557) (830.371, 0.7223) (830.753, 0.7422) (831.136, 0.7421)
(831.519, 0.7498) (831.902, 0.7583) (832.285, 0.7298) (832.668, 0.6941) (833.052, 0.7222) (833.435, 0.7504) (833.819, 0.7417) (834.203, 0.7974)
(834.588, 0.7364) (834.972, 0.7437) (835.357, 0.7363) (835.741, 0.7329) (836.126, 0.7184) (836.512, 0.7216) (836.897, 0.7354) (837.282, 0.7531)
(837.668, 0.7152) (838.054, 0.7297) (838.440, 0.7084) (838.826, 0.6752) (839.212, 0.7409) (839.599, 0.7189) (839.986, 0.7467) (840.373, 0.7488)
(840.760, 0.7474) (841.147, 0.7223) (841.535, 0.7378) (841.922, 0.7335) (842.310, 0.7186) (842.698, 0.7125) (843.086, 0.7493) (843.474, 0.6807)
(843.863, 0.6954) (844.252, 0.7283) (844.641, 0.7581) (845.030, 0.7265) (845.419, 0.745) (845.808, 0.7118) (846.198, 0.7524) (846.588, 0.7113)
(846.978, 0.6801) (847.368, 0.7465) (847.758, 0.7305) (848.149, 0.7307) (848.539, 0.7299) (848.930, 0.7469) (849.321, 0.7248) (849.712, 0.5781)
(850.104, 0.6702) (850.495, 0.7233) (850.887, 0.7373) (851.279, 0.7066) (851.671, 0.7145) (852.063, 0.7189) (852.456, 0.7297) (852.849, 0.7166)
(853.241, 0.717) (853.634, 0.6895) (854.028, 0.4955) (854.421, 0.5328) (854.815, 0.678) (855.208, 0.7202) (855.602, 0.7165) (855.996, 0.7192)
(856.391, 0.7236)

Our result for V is -0.34 nm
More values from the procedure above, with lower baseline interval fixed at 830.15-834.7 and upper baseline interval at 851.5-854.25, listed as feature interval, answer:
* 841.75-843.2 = -0.032 nm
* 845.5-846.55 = -0.044 nm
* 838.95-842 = -0.079 nm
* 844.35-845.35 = -0.052 nm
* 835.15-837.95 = -0.007 nm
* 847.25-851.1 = -0.105 nm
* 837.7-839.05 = 0.032 nm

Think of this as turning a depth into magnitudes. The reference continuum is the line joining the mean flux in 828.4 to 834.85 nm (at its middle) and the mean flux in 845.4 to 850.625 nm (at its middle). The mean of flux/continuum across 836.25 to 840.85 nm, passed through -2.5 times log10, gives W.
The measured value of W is 0.006 mag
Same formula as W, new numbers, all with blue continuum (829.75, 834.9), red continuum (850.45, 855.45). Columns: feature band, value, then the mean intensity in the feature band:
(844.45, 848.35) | -0.043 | 0.729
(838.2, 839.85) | 0.015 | 0.713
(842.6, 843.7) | -0.005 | 0.714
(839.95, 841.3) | -0.035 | 0.741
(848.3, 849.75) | -0.024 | 0.709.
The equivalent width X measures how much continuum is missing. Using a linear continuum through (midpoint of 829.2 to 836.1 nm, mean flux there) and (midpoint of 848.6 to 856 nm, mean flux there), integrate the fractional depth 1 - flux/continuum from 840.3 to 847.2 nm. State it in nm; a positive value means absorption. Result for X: -0.14 nm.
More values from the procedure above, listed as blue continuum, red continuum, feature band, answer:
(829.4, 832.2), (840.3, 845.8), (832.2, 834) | 0.04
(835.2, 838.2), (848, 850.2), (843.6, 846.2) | -0.07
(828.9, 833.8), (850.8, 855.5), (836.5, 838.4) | -0.02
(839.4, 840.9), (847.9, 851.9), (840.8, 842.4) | 0.01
